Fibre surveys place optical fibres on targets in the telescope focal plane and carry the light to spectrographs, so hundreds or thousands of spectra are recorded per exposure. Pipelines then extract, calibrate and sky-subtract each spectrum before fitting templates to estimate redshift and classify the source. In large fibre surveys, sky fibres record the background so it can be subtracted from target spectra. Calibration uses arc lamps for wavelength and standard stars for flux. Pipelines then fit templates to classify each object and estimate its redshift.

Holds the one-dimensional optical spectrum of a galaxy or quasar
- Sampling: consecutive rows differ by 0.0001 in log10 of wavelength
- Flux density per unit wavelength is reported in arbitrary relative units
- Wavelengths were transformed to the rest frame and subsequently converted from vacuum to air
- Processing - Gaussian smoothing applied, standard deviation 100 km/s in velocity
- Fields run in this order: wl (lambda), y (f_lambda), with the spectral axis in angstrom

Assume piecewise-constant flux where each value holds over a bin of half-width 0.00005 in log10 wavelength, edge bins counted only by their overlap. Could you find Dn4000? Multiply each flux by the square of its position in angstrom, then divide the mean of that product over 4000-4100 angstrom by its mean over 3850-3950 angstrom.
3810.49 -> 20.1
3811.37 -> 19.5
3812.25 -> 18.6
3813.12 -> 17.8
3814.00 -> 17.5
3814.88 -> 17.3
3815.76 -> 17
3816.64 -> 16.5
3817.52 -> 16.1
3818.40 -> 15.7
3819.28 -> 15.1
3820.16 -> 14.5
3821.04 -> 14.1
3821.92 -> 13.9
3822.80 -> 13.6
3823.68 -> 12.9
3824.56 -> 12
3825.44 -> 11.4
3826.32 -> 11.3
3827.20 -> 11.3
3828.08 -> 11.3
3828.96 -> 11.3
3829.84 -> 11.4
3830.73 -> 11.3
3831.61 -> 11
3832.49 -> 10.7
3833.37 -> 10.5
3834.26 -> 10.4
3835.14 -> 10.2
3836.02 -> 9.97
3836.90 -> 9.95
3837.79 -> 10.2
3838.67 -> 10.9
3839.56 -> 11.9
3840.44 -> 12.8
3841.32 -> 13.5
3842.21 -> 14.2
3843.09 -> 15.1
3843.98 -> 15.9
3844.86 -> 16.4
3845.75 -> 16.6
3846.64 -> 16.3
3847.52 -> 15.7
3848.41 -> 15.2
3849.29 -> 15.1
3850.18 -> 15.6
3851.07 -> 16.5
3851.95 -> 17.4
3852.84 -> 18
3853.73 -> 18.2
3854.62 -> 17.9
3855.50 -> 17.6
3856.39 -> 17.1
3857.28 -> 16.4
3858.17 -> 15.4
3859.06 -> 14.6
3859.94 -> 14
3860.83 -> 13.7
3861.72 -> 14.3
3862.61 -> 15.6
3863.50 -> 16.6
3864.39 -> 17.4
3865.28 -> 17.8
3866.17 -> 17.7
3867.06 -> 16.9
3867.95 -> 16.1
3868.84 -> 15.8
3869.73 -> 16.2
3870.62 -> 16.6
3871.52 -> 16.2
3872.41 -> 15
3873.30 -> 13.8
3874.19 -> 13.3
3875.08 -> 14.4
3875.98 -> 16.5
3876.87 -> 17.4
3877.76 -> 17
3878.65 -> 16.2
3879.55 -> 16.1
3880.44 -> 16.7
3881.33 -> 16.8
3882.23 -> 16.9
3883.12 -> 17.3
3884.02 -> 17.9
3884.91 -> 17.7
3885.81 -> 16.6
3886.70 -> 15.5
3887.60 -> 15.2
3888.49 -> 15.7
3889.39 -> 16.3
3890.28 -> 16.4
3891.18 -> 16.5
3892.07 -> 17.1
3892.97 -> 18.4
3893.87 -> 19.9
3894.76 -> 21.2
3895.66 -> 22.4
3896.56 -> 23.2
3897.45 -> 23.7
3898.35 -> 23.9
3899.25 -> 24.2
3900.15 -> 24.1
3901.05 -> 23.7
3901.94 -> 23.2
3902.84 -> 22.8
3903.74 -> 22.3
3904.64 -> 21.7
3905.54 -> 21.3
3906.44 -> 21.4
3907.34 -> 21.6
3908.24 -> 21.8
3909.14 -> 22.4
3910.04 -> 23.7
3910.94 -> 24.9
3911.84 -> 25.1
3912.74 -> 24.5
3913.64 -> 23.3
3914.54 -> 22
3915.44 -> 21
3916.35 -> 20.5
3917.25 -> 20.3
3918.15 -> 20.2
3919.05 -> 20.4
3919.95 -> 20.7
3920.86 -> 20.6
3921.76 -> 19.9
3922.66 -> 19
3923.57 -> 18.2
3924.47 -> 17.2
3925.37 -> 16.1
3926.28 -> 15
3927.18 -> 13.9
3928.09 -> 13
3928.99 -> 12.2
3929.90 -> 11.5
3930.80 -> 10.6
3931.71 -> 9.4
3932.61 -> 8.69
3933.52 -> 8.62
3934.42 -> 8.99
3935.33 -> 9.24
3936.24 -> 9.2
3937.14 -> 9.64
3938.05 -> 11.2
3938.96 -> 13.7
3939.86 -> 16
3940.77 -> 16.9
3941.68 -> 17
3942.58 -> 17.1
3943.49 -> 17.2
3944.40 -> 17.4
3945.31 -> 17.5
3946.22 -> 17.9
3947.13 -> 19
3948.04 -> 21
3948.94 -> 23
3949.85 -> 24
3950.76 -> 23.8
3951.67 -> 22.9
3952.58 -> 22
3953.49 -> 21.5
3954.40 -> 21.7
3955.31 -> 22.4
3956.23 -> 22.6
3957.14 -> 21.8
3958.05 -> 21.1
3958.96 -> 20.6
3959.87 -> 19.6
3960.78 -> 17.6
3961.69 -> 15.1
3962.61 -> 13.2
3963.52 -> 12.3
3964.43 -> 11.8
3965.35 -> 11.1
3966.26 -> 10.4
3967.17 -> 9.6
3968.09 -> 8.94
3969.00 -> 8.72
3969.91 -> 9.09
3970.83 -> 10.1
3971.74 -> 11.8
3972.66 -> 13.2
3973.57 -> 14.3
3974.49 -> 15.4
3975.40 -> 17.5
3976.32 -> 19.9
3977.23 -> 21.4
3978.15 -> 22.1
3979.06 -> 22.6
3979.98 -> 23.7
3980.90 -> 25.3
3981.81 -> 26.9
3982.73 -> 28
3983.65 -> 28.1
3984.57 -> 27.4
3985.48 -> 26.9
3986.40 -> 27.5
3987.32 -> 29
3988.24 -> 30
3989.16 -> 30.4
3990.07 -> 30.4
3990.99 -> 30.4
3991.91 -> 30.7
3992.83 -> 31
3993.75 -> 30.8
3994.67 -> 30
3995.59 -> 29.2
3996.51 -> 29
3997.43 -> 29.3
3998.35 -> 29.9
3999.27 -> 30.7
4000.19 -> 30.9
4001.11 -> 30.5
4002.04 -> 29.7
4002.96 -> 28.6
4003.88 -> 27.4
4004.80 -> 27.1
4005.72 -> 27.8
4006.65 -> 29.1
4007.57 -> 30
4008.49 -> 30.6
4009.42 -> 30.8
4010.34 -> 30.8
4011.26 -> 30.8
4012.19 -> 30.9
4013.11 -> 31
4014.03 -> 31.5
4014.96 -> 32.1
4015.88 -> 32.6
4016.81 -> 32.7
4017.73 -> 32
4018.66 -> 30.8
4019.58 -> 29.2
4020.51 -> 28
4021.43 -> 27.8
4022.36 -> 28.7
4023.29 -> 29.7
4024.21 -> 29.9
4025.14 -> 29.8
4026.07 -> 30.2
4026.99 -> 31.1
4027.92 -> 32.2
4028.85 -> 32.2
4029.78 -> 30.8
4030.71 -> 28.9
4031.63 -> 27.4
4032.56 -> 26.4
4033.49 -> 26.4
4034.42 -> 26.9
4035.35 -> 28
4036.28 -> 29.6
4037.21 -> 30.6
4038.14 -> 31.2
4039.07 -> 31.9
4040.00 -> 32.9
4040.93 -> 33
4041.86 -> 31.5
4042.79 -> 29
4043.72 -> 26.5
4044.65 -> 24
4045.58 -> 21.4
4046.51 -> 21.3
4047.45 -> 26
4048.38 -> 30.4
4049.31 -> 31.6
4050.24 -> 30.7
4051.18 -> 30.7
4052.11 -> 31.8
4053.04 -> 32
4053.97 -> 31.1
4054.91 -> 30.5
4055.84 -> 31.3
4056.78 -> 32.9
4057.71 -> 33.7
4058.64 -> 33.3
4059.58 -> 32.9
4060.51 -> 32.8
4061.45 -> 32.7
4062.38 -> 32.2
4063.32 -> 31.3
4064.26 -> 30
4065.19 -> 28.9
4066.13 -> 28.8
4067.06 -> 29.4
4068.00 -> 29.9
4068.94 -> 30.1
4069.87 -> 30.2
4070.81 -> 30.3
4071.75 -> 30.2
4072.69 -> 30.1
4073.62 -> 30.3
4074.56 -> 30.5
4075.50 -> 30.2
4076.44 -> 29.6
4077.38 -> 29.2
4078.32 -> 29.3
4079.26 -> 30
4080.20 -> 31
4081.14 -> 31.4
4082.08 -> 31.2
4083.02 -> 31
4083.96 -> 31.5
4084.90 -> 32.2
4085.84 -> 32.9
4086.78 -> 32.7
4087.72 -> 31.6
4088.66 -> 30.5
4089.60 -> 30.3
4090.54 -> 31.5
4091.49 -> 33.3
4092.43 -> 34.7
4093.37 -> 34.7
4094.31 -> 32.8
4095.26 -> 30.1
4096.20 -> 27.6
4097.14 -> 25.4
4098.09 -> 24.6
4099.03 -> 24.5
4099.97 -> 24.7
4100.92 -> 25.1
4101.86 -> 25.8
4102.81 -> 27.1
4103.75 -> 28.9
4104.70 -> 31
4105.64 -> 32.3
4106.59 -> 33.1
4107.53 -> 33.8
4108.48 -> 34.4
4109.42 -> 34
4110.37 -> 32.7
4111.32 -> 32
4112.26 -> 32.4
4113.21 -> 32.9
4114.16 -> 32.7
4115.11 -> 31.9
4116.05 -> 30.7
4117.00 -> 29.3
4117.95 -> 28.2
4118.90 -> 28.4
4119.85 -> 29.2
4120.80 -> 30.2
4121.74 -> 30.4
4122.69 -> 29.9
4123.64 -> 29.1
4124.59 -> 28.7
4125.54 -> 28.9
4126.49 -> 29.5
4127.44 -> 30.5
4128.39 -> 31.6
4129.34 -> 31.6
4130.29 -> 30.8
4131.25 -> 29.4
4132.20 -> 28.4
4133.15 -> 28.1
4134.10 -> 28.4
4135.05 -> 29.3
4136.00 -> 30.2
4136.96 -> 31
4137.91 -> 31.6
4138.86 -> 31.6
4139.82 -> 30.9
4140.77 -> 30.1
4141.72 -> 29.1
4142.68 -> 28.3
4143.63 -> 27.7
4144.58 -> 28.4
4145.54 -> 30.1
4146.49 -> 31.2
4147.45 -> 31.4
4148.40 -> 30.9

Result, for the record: 1.85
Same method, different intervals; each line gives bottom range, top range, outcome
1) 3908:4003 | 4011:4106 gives 1.58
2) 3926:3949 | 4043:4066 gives 2.29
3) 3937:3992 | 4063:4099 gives 1.65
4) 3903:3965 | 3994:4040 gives 1.72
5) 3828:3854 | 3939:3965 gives 1.49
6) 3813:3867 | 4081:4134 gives 2.41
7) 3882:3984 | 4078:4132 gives 1.82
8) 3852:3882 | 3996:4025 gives 1.99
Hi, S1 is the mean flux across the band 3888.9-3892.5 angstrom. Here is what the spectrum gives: 16.6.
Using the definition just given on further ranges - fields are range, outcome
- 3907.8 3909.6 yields 22.1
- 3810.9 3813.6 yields 18.6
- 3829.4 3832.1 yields 11.2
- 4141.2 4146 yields 28.7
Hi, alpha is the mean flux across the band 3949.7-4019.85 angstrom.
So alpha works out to 24.2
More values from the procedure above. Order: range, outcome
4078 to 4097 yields 31.4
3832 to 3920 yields 17.5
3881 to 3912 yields 20.3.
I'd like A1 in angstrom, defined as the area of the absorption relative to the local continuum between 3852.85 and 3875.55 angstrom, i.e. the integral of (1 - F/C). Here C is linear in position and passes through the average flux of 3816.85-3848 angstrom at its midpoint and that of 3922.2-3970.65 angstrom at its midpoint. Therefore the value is -3.94 angstrom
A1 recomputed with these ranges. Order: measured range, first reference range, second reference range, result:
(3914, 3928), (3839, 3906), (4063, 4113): 0.9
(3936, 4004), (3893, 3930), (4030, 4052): 9.2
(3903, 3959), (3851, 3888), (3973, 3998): 7.8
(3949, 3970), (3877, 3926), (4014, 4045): 6.1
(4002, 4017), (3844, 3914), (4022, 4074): -1.6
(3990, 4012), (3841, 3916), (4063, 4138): -4.4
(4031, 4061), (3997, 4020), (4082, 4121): 0.7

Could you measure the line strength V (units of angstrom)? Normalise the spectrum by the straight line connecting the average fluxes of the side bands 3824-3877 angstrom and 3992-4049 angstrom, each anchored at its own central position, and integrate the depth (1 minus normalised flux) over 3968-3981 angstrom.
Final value 4.7 angstrom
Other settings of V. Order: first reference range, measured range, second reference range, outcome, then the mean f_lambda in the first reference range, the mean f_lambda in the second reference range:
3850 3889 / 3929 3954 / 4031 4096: 6.9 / 16.3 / 30.4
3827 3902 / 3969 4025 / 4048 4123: -4.5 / 16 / 30.7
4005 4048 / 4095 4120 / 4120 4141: 0.1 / 29.5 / 30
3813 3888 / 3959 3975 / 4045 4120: 7.0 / 14.9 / 30.4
